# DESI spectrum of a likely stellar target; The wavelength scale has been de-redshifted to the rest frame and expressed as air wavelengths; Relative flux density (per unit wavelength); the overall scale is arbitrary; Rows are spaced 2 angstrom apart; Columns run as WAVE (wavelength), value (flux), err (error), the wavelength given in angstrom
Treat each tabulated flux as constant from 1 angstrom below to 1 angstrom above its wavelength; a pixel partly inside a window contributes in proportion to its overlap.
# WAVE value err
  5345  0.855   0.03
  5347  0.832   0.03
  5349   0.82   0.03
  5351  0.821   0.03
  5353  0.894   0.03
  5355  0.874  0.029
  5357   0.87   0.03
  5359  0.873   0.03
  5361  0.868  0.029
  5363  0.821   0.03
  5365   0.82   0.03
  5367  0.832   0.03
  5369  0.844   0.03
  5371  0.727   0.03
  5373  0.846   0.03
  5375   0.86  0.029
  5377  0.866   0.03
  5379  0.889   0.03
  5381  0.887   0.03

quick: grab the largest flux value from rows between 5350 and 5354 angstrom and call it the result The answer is 0.894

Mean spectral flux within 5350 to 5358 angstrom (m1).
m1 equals 0.865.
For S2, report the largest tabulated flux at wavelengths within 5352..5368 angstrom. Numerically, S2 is 0.894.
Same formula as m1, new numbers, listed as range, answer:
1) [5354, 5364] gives 0.861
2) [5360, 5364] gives 0.845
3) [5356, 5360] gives 0.871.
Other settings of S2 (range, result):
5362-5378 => 0.866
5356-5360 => 0.873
